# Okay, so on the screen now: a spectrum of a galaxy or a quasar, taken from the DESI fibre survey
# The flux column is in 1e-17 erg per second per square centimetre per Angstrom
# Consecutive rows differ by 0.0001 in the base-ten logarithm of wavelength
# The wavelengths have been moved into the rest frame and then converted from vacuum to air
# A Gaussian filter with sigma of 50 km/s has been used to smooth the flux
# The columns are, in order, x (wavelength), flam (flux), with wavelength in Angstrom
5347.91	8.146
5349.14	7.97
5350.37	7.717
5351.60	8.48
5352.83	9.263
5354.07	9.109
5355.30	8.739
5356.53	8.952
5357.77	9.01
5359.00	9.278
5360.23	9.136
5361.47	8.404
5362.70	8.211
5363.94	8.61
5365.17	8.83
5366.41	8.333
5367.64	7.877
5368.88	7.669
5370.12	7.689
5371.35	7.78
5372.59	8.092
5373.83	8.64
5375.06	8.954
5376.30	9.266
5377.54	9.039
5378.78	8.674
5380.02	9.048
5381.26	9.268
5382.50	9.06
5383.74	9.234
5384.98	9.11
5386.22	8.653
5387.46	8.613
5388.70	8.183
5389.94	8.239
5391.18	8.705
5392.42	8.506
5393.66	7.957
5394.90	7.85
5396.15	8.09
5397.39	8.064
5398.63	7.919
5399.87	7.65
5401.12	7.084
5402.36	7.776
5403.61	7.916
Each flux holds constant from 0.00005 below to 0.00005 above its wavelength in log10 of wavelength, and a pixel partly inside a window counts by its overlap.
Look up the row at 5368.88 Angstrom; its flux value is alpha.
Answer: 7.669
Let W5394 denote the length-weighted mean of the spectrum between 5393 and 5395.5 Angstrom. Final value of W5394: 7.93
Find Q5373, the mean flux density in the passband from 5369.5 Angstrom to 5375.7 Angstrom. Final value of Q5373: 8.24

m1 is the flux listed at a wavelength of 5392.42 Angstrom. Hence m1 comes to 8.506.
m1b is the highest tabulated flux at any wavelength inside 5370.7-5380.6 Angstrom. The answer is 9.266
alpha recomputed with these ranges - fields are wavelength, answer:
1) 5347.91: 8.146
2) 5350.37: 7.717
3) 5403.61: 7.916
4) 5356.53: 8.952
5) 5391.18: 8.705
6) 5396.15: 8.09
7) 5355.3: 8.739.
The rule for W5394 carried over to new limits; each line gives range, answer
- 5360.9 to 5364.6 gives 8.42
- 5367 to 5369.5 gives 7.78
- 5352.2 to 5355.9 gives 9.03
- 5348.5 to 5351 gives 7.87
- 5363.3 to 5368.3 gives 8.4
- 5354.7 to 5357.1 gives 8.86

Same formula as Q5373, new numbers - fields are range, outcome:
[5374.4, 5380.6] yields 8.99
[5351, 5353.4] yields 8.88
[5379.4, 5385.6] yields 9.14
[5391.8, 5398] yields 8.09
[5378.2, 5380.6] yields 8.86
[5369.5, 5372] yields 7.74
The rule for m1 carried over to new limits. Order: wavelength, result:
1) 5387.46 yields 8.613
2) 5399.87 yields 7.65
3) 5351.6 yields 8.48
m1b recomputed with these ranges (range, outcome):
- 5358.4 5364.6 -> 9.278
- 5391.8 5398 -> 8.506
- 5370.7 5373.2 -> 8.092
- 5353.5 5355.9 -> 9.109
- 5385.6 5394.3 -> 8.705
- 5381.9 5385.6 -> 9.234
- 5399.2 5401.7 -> 7.65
